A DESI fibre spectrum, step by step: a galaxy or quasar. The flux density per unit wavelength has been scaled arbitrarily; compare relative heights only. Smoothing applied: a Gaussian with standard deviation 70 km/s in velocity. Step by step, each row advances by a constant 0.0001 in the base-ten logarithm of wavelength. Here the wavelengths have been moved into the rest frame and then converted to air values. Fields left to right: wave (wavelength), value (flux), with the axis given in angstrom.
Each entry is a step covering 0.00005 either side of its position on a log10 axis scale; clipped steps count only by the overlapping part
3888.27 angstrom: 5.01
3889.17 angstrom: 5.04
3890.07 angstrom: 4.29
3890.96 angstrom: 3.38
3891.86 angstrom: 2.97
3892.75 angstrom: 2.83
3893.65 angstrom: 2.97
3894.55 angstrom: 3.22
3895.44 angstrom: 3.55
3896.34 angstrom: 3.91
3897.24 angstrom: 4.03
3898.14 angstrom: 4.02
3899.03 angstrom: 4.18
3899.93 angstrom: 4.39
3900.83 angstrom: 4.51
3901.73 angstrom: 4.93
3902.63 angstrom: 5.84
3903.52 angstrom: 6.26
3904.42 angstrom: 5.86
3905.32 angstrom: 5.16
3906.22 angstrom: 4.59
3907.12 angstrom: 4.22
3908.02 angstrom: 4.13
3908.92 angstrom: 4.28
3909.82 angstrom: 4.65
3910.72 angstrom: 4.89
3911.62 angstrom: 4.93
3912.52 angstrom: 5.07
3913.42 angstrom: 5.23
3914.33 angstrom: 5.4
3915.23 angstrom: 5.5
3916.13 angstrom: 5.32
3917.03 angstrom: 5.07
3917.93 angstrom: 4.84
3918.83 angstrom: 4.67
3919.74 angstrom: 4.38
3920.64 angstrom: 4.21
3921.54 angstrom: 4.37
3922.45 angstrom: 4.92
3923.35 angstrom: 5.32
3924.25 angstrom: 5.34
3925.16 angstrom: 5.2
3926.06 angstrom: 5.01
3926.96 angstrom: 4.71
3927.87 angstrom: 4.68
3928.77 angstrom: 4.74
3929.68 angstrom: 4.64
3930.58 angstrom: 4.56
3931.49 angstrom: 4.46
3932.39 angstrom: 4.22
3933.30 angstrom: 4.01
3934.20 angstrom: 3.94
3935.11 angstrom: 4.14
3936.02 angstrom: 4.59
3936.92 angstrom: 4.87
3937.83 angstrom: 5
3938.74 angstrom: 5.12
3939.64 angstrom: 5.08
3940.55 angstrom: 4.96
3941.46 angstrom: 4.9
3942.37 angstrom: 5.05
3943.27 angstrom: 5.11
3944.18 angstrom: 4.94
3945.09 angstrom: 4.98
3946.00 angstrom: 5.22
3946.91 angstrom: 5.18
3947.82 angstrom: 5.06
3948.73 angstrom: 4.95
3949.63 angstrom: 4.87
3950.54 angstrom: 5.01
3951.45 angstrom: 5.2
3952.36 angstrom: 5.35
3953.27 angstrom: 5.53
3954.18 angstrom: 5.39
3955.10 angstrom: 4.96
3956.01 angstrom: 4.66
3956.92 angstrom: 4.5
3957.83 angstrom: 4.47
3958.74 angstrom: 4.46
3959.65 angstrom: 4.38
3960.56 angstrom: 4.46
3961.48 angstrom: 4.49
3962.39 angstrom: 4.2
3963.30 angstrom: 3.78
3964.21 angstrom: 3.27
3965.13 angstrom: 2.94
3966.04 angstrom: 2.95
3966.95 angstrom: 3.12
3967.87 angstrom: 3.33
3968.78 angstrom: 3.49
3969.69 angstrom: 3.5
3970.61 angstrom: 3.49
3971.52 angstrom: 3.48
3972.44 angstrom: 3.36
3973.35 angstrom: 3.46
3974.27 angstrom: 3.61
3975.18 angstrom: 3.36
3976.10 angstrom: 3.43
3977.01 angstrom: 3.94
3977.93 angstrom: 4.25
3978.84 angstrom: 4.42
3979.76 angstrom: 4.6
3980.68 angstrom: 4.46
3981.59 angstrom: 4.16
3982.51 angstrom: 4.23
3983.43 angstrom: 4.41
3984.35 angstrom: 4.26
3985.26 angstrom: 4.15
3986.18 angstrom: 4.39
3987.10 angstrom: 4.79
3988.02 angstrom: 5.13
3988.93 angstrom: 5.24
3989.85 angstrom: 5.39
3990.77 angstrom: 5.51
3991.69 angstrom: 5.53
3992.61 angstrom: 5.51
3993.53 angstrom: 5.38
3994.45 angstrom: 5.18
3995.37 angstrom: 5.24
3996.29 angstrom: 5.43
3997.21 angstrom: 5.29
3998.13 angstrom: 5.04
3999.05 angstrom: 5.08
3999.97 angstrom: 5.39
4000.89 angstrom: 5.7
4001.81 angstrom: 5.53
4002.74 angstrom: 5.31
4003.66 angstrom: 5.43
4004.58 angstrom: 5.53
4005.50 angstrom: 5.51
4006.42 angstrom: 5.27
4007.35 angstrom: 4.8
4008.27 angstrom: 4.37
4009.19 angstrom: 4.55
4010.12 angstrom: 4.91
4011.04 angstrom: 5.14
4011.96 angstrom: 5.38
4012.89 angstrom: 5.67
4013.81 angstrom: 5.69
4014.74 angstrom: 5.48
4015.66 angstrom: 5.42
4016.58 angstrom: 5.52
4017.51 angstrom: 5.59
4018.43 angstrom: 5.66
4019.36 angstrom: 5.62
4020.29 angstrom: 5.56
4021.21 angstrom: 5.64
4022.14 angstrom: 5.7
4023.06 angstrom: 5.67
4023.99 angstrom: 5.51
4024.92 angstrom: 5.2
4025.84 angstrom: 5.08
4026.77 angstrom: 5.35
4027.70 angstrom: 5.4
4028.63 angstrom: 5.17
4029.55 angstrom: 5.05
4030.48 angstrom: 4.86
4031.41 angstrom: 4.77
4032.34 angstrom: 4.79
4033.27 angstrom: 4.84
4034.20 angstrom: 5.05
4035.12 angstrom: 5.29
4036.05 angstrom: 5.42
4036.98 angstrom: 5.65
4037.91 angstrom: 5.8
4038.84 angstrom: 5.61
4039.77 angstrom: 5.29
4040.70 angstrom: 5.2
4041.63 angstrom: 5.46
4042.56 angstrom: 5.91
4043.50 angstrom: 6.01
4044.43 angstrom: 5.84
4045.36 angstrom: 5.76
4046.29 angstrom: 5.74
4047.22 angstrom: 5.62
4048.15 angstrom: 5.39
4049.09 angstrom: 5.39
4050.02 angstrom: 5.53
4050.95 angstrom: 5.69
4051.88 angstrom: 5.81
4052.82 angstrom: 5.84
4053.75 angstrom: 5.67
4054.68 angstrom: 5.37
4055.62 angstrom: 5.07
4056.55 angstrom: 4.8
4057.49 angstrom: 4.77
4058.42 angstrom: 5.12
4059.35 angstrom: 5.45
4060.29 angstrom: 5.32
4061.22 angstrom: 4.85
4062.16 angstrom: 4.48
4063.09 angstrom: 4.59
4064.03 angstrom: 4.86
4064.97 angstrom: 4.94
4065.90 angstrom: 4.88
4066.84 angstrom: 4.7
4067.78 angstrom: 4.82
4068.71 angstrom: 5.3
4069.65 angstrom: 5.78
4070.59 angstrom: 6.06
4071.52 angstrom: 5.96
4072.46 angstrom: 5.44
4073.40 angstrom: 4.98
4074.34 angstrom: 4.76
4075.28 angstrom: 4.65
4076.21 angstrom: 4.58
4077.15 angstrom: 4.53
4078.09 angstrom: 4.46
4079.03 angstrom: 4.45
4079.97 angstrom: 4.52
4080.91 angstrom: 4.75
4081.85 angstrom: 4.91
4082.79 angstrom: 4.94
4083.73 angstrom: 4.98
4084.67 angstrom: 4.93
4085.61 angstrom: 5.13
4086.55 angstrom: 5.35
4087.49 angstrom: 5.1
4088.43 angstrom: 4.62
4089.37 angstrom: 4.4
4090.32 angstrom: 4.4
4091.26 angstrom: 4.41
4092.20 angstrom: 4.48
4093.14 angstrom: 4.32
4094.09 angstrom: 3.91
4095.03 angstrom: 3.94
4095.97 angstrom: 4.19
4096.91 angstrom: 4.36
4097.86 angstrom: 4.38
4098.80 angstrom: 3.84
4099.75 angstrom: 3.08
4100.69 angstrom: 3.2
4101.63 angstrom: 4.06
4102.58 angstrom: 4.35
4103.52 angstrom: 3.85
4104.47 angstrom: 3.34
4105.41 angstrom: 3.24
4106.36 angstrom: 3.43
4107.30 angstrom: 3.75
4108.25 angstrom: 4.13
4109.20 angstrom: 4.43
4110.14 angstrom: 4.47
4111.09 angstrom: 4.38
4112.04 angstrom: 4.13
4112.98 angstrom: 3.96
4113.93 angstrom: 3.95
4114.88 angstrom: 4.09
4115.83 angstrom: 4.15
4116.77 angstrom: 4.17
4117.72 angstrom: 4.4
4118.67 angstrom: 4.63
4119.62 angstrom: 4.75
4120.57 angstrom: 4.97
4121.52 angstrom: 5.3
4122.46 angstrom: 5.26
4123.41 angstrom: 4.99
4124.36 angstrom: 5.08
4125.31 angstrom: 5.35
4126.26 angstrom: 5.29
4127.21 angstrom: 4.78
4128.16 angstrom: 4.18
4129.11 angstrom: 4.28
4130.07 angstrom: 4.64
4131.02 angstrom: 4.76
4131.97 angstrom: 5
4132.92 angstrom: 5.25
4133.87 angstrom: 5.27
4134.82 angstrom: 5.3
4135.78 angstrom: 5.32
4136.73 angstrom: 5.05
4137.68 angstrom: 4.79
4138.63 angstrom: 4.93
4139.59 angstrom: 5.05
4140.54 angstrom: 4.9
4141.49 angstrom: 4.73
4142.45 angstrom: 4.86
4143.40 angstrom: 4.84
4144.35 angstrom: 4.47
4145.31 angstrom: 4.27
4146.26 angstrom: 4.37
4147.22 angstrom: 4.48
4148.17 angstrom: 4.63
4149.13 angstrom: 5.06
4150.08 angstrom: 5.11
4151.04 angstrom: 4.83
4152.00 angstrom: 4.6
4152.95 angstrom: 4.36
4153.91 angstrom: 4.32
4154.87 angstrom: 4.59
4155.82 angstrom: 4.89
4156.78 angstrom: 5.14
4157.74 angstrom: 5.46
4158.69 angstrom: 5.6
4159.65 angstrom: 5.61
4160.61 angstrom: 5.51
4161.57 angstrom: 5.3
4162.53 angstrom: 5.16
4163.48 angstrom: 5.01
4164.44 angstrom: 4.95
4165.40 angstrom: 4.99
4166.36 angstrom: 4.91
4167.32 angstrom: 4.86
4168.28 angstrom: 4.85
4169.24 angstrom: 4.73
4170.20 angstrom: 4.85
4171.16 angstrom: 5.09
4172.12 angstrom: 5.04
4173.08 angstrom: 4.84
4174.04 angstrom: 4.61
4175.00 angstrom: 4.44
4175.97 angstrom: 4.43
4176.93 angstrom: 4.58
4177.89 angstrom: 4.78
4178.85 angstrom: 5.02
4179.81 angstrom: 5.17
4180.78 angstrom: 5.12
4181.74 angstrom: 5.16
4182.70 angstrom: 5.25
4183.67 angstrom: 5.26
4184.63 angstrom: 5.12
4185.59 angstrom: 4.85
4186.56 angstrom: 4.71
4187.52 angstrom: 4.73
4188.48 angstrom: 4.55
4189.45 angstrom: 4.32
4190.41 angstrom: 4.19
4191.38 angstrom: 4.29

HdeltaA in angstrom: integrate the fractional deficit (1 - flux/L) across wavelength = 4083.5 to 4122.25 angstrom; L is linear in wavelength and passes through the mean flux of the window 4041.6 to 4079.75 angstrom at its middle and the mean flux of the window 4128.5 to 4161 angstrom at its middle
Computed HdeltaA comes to 6.0 angstrom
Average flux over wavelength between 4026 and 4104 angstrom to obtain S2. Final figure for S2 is 4.97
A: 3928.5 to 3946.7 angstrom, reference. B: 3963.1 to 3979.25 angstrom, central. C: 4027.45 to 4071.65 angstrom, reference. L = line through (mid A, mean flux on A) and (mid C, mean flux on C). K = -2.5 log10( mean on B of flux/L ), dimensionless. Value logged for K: 0.365 mag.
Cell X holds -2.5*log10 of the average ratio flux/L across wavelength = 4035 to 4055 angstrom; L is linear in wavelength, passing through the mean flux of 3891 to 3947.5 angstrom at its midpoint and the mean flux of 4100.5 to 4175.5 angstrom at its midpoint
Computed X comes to -0.198 mag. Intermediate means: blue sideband 4.66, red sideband 4.69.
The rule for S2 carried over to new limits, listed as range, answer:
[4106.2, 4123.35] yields 4.39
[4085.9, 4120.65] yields 4.17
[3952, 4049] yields 4.9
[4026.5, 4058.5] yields 5.38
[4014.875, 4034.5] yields 5.31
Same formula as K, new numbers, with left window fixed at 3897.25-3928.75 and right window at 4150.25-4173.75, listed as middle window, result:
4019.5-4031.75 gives -0.085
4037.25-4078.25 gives -0.074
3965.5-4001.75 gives 0.108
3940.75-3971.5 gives 0.102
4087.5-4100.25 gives 0.176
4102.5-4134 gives 0.114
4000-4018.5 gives -0.086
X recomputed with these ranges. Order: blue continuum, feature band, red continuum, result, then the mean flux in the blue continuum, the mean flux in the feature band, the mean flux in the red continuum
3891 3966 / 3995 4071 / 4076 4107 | -0.20 mag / 4.63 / 5.32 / 4.31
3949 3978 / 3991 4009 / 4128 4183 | -0.24 mag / 4.09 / 5.28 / 4.89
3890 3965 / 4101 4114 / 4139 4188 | 0.22 mag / 4.65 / 3.95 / 4.89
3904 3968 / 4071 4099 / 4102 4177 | 0.01 mag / 4.69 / 4.67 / 4.71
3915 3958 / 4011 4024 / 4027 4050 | -0.06 mag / 4.86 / 5.57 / 5.39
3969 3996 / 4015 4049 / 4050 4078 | -0.12 mag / 4.41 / 5.43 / 5.14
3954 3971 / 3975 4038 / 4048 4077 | -0.13 mag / 3.97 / 5.09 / 5.18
